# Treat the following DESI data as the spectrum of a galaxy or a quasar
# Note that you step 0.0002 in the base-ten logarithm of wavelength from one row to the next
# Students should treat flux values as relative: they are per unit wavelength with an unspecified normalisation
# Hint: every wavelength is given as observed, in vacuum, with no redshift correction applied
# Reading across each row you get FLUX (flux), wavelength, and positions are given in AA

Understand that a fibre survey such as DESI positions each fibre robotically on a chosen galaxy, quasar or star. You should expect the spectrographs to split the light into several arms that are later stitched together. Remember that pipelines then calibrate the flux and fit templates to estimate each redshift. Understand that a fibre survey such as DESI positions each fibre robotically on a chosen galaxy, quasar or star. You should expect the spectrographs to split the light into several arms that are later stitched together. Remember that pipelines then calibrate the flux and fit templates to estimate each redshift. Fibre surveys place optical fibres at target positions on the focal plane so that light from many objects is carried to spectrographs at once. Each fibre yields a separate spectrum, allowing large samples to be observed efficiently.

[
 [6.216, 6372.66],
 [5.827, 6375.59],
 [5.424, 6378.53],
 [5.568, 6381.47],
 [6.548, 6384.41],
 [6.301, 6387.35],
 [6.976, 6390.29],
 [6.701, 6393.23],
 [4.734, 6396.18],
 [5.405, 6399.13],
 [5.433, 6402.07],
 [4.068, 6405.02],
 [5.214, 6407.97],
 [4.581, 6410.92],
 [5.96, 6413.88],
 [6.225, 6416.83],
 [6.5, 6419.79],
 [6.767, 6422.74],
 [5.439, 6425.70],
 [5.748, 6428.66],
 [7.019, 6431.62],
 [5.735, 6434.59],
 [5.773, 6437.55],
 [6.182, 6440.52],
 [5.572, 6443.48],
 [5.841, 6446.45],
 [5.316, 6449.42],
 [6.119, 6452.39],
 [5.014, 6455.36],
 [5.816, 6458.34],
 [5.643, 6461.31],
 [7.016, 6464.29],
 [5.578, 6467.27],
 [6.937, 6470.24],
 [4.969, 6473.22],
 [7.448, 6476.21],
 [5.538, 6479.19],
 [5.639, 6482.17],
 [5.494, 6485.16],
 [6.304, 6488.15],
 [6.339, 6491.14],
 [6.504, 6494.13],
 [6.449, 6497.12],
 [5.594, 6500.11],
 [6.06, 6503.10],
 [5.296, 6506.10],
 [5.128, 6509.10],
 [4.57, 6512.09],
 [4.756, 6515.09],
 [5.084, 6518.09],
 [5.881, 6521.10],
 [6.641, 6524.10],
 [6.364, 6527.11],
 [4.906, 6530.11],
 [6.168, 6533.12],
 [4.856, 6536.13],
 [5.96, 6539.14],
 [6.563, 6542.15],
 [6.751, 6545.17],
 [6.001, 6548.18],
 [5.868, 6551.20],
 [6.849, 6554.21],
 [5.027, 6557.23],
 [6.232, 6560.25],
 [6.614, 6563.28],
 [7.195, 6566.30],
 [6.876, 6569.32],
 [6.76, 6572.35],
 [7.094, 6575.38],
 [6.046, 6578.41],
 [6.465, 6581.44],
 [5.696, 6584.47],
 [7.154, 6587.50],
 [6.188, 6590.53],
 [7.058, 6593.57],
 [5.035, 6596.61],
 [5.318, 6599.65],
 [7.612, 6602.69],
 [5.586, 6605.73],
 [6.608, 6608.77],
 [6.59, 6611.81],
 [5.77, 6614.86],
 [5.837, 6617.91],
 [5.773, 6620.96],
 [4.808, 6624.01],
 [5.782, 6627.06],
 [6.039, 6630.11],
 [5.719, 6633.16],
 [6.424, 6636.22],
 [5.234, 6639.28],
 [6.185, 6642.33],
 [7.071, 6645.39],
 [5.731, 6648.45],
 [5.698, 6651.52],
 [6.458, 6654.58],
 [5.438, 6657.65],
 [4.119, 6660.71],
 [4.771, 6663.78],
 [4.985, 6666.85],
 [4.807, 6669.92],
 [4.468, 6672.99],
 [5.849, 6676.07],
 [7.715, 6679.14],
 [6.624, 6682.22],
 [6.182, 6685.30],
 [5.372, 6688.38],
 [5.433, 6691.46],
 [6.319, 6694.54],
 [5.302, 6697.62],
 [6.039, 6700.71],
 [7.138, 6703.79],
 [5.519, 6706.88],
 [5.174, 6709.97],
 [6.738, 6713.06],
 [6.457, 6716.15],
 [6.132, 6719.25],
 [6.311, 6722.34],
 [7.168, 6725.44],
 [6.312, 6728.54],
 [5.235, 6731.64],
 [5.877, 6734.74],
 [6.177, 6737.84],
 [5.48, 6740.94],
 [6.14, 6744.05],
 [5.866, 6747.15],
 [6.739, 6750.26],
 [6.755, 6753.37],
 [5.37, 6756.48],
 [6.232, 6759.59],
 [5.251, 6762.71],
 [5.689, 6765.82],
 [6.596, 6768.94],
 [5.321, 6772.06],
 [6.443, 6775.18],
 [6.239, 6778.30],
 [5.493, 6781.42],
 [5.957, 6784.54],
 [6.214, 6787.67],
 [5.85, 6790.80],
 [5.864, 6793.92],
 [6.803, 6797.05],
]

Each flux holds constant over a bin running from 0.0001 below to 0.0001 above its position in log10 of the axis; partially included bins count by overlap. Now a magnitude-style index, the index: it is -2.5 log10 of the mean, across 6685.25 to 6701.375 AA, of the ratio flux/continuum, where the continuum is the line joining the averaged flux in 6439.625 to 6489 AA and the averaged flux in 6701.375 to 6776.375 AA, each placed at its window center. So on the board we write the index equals 0.06 mag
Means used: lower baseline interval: 5.9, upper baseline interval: 6.09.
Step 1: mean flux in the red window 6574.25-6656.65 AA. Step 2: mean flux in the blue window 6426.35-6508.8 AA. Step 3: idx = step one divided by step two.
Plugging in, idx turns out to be 1.03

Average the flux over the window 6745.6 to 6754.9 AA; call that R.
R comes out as 6.45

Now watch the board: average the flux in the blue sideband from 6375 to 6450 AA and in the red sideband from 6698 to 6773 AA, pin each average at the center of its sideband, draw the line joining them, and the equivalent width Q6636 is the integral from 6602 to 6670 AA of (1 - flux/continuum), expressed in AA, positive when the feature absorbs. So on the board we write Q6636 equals 2.3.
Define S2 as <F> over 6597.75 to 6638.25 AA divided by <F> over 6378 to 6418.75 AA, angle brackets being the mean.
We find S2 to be 1.05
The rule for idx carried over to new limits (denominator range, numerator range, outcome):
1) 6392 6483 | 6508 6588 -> 1.04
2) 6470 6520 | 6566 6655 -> 1.08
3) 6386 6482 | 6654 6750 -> 1.00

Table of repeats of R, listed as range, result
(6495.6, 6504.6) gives 6.04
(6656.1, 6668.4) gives 4.83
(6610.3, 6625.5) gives 5.75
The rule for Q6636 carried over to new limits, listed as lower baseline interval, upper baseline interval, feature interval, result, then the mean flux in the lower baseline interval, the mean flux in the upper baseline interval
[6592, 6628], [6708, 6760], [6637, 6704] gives 3.3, 5.98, 6.12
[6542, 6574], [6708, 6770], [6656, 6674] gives 4.2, 6.43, 6.08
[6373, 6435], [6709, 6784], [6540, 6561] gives -0.9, 5.83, 6.06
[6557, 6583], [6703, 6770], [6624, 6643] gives 1.7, 6.55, 6.09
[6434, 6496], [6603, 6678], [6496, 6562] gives 0.9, 5.95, 5.7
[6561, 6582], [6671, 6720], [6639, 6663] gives 2.0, 6.71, 6.02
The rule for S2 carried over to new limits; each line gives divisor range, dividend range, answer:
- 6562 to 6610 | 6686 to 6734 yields 0.94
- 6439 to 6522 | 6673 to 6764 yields 1.05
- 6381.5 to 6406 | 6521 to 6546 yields 1.04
